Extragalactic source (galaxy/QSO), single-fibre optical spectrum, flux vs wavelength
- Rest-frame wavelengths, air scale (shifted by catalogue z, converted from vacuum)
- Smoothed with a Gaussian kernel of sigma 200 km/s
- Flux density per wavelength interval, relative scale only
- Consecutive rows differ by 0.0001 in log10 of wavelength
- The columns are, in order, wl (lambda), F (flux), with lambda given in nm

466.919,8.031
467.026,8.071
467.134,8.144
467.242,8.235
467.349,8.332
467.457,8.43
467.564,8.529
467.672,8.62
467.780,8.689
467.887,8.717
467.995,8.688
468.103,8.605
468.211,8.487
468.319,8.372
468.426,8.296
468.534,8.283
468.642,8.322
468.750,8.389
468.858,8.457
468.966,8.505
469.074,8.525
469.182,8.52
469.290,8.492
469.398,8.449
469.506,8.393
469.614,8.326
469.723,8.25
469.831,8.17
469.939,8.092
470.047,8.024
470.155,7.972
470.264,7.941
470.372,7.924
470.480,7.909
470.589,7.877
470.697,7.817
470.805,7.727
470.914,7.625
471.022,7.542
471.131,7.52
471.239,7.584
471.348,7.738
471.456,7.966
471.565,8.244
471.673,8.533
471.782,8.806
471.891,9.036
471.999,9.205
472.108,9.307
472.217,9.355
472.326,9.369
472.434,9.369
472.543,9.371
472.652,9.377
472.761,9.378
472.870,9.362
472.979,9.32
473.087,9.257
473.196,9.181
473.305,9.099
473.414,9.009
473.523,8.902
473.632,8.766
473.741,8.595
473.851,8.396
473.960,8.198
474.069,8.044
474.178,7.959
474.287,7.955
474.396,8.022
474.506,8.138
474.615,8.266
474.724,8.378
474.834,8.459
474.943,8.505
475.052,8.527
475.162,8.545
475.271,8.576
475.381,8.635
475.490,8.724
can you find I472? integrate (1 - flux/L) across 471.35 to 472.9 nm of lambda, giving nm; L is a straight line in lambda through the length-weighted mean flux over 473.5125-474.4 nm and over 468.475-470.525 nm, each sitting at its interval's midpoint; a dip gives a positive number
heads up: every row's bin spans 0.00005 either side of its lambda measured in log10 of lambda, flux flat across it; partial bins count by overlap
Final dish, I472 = -0.13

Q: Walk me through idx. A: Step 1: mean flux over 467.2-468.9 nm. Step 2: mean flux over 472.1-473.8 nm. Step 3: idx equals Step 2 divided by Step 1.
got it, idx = 1.08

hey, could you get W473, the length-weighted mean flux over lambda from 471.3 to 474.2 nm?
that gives 8.87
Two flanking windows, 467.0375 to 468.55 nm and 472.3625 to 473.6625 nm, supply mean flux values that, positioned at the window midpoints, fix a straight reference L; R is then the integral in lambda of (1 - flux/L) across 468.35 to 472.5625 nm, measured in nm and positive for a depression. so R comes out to 0.24 nm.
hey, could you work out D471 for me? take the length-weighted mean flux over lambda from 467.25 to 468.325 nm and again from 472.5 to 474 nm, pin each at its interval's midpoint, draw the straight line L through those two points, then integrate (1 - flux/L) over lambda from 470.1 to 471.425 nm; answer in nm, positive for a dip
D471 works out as 0.16 nm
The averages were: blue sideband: 8.54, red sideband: 9.02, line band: 7.77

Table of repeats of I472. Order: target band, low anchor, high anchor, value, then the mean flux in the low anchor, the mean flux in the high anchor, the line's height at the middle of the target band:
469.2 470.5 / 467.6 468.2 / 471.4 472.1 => 0.07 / 8.64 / 8.68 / 8.66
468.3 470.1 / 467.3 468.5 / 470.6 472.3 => 0.02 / 8.52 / 8.28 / 8.43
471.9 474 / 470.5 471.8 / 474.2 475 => -0.27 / 7.89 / 8.24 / 8.07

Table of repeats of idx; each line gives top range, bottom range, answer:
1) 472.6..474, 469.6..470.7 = 1.12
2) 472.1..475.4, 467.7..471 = 1.06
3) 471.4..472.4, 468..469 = 1.05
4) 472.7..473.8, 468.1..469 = 1.08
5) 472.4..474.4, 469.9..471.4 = 1.13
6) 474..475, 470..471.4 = 1.05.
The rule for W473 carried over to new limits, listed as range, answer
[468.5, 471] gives 8.16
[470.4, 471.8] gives 7.89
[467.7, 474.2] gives 8.5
